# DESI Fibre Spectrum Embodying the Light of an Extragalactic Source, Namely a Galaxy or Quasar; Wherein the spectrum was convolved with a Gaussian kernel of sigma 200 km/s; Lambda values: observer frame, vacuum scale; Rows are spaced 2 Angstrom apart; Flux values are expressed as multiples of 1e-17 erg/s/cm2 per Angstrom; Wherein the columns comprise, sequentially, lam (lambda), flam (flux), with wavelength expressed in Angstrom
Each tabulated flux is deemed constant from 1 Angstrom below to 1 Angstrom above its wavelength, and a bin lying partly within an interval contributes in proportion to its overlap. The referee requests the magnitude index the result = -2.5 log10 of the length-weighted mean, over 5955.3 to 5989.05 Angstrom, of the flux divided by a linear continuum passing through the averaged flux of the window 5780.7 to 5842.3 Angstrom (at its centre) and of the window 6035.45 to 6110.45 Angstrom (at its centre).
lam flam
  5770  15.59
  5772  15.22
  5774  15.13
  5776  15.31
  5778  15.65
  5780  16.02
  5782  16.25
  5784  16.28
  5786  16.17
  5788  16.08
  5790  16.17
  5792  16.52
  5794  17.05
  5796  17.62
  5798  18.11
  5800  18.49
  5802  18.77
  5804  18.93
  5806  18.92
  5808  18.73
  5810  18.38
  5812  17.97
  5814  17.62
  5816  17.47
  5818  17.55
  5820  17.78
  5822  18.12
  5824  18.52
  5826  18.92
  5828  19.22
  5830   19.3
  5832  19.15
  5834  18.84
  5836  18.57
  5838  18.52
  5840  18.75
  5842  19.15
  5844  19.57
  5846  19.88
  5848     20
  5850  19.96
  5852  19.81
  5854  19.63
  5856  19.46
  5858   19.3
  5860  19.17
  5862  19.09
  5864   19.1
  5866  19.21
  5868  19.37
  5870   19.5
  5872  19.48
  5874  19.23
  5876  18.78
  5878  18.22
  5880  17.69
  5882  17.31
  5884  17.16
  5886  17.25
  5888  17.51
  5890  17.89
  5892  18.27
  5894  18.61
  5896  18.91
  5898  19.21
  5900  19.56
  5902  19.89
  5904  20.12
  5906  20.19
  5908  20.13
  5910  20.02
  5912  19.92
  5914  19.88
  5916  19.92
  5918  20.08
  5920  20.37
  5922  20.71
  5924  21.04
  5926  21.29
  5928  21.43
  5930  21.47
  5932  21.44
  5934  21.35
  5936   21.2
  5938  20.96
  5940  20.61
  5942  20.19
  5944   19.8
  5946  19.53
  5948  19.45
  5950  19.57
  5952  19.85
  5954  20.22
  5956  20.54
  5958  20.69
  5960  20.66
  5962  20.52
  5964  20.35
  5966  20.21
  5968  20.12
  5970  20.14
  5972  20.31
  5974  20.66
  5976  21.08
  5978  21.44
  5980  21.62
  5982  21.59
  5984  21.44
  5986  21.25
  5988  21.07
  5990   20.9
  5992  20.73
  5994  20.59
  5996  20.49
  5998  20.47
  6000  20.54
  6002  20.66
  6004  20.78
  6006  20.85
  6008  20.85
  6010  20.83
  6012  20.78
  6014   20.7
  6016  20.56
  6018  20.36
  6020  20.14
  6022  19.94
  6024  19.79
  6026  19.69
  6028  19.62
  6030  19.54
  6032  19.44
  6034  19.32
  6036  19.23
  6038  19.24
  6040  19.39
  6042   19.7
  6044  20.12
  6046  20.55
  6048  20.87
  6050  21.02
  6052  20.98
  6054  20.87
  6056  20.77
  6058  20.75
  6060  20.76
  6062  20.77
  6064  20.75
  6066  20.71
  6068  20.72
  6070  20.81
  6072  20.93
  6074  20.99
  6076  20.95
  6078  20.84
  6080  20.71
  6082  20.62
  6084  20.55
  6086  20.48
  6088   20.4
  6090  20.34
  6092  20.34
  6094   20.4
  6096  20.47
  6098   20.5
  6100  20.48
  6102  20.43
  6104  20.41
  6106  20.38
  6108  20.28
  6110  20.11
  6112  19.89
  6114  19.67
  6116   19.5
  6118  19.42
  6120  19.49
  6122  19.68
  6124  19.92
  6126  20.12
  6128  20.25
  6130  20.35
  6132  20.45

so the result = -0.07 mag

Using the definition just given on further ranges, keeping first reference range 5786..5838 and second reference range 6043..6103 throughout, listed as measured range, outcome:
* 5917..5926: -0.08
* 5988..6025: -0.03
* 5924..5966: -0.06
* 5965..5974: -0.03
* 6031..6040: 0.05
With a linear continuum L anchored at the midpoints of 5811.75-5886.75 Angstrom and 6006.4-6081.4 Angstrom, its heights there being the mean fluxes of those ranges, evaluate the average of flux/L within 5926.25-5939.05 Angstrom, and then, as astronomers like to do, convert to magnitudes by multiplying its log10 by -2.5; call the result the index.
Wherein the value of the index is -0.10 mag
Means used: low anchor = 18.8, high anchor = 20.4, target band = 21.3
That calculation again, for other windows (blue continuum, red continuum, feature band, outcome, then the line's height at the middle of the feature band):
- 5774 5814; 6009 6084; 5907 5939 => -0.103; 18.8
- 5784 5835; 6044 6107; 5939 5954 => -0.029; 19.4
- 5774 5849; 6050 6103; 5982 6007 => -0.055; 19.8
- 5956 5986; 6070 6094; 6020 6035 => 0.057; 20.7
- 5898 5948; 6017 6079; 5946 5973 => 0.011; 20.4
